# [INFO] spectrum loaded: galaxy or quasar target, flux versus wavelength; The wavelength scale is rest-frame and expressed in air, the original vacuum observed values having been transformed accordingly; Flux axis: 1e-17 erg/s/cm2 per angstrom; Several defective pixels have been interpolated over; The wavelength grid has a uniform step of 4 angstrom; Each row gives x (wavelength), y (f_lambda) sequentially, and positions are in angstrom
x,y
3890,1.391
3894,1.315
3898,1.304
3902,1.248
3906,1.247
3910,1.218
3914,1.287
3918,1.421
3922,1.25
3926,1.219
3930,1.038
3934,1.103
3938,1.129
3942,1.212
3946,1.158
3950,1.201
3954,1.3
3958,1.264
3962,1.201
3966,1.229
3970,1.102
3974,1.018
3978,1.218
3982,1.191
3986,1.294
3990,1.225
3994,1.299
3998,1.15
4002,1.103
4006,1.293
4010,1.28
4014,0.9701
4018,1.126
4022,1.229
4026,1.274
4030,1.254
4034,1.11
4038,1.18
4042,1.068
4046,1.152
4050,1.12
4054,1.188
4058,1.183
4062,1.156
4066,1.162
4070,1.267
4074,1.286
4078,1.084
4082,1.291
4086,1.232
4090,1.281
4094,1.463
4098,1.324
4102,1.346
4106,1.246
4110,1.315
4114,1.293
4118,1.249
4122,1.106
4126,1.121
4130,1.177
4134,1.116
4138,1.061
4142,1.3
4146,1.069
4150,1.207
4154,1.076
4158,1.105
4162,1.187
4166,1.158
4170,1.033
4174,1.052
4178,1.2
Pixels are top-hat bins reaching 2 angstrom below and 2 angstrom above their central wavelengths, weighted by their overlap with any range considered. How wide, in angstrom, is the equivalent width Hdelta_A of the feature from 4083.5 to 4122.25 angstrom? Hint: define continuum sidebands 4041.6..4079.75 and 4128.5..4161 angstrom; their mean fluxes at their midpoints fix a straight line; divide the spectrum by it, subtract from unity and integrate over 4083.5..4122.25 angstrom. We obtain -4.6 angstrom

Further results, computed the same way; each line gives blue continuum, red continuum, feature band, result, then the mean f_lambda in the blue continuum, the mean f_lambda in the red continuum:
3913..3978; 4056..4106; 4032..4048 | 1.4 angstrom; 1.2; 1.26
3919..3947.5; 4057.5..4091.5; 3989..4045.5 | 0.7 angstrom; 1.17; 1.22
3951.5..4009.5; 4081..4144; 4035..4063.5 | 1.8 angstrom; 1.21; 1.24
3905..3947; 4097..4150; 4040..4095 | 0.1 angstrom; 1.21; 1.21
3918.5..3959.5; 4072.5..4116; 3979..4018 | 1.0 angstrom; 1.2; 1.29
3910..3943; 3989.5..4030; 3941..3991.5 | 0.1 angstrom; 1.21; 1.2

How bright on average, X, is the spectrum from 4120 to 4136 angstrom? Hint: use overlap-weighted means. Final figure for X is 1.13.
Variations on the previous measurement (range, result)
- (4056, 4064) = 1.17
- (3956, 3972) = 1.2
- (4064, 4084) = 1.22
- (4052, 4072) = 1.19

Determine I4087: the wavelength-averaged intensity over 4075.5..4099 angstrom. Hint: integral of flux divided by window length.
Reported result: 1.28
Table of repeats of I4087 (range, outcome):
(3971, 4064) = 1.18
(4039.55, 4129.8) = 1.22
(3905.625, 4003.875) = 1.2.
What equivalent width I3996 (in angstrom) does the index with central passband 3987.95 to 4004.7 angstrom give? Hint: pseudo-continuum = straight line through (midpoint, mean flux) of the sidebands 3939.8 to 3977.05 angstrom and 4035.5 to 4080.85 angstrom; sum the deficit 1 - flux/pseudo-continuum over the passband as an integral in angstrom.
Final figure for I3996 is -0.3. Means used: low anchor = 1.19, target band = 1.2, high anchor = 1.17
